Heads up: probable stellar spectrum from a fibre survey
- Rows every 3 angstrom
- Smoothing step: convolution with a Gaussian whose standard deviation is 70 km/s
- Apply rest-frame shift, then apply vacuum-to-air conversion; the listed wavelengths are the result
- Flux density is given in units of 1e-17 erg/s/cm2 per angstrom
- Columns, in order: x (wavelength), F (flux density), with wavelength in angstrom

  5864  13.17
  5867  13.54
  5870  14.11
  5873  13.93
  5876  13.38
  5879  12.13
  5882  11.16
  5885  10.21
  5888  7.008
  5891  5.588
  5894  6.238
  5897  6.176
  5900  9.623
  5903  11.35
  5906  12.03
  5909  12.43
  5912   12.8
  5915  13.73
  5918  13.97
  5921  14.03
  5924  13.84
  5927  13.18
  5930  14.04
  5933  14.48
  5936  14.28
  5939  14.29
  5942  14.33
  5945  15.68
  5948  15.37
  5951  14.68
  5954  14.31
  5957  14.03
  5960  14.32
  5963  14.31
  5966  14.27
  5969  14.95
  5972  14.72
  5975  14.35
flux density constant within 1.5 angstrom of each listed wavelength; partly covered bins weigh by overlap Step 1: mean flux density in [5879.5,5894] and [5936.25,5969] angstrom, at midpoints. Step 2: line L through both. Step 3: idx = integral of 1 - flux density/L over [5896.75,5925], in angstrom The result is -3.8 angstrom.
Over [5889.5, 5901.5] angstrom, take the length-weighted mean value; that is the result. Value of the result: 6.91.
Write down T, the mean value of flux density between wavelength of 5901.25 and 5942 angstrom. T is 13.4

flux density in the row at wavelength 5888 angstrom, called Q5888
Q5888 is 7.008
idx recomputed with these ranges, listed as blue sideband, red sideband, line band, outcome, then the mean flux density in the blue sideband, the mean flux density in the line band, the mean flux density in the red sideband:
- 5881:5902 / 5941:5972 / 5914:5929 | -3.7 angstrom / 8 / 13.8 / 14.6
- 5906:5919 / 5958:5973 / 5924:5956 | -1.4 angstrom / 13.1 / 14.4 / 14.5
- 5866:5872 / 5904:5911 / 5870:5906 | 8.5 angstrom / 13.9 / 9.99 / 12.2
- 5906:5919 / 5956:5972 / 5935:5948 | -0.9 angstrom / 13.1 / 14.7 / 14.4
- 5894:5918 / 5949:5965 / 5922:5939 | -1.8 angstrom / 11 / 14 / 14.4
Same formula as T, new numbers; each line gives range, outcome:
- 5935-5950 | 14.8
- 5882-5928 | 10.8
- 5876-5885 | 11.7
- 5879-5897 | 8.23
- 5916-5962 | 14.3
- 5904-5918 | 12.8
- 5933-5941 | 14.3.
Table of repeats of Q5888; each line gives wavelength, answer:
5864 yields 13.17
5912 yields 12.8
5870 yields 14.11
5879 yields 12.13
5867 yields 13.54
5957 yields 14.03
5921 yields 14.03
